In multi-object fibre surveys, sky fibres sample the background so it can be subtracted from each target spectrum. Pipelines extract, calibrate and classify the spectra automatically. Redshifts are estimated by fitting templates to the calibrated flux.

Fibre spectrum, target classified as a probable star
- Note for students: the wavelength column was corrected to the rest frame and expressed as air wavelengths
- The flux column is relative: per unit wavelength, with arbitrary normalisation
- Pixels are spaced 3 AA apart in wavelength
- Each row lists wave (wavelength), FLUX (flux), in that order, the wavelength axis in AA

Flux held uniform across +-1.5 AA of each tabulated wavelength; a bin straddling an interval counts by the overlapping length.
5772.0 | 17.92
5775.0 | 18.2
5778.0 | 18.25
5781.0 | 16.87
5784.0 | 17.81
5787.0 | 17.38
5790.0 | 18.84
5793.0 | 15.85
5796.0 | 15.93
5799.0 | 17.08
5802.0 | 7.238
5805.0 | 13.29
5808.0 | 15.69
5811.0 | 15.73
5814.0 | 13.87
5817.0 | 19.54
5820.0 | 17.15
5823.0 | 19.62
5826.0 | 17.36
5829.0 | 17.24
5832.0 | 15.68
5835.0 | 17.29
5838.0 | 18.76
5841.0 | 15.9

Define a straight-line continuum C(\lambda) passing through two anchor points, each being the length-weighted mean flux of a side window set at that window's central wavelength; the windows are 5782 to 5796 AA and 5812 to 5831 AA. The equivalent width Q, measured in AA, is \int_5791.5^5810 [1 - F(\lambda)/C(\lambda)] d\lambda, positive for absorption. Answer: 3.3 AA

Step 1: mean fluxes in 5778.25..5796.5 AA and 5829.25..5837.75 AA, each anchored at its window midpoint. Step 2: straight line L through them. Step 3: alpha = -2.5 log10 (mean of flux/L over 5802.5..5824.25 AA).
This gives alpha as 0.07 mag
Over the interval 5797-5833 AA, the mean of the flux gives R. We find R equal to 15.8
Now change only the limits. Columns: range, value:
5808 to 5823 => 16.8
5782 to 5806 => 15.5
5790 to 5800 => 16.6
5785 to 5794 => 17.5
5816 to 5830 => 18.2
